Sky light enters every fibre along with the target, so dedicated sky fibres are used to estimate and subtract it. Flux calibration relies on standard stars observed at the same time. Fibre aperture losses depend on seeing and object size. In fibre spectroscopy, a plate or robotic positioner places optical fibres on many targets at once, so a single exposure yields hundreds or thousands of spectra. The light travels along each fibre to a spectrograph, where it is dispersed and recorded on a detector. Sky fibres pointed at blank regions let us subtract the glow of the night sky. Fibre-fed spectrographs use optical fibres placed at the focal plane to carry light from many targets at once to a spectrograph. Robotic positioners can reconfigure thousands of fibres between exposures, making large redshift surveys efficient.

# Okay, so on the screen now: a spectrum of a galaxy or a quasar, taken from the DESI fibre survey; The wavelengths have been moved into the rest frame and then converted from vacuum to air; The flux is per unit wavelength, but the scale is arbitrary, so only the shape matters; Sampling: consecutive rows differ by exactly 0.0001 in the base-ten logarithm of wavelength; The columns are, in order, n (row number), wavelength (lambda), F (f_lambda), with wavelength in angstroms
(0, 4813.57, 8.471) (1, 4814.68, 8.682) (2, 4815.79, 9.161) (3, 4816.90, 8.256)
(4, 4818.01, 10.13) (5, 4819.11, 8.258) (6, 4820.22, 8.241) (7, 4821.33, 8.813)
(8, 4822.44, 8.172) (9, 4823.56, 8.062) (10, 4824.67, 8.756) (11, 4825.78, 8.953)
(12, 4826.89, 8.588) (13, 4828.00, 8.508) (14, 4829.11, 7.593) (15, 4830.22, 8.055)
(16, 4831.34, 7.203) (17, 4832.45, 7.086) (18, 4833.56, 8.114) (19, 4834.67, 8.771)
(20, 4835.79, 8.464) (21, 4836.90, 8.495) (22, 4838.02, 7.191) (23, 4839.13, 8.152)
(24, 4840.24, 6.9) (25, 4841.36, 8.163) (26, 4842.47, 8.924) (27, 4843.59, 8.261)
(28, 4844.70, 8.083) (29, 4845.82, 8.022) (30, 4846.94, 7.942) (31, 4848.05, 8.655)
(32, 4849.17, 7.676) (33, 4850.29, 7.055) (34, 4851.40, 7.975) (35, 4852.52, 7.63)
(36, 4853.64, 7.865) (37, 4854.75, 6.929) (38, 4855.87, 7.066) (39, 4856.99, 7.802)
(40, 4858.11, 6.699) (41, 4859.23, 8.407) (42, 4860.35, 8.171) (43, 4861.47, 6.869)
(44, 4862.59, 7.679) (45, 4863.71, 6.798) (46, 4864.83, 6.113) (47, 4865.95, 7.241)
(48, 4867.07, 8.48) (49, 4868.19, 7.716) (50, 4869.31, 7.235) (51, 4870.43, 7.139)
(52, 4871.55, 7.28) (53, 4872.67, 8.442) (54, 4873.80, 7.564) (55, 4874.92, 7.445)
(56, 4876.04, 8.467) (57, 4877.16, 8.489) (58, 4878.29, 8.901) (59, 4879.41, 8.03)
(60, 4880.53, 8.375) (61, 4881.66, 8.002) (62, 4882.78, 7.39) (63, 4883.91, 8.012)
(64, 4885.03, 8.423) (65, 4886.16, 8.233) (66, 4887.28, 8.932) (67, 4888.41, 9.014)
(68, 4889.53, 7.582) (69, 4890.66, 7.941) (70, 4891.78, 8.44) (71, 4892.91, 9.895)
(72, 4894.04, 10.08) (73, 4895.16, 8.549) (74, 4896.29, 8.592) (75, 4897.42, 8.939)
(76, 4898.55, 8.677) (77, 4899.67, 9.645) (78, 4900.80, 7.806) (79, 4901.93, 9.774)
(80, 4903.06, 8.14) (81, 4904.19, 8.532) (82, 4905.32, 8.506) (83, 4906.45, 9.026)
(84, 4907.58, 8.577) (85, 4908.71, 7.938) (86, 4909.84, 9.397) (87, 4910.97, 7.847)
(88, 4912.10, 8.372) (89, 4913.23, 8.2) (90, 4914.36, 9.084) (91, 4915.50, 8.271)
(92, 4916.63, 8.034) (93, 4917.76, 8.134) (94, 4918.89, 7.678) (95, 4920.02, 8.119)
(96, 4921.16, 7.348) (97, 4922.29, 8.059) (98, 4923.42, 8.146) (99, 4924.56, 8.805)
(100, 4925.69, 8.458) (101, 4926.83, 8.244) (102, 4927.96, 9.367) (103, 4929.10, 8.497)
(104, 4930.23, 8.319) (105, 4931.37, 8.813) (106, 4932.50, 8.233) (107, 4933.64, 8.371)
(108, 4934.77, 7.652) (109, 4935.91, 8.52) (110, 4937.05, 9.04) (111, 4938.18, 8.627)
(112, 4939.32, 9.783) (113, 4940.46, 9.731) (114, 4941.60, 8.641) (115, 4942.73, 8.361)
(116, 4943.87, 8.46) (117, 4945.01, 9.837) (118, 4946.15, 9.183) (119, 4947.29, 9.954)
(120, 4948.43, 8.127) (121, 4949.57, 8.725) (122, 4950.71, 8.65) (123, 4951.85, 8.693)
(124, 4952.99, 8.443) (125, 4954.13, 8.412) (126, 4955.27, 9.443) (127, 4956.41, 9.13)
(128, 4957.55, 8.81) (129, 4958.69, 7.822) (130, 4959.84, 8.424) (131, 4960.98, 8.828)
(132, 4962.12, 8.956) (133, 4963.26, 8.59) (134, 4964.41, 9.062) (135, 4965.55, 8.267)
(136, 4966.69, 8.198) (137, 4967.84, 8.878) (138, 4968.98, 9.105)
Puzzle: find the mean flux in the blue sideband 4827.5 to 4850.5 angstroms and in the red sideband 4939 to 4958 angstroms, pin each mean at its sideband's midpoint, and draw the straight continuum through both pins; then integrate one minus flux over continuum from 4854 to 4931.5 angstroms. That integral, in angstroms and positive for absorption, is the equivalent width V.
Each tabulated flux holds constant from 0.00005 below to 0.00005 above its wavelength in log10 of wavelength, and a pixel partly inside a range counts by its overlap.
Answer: 2.5 angstroms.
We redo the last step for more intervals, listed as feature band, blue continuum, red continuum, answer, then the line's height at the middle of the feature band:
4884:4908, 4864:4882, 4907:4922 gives -2.0 angstroms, 8.03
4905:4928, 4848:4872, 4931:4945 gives 0.1 angstroms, 8.38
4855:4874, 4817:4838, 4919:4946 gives 2.2 angstroms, 8.41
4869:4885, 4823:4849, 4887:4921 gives 0.9 angstroms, 8.39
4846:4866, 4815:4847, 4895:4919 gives 2.1 angstroms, 8.35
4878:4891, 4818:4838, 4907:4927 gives 0.1 angstroms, 8.26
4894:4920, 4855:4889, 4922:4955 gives -0.9 angstroms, 8.28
